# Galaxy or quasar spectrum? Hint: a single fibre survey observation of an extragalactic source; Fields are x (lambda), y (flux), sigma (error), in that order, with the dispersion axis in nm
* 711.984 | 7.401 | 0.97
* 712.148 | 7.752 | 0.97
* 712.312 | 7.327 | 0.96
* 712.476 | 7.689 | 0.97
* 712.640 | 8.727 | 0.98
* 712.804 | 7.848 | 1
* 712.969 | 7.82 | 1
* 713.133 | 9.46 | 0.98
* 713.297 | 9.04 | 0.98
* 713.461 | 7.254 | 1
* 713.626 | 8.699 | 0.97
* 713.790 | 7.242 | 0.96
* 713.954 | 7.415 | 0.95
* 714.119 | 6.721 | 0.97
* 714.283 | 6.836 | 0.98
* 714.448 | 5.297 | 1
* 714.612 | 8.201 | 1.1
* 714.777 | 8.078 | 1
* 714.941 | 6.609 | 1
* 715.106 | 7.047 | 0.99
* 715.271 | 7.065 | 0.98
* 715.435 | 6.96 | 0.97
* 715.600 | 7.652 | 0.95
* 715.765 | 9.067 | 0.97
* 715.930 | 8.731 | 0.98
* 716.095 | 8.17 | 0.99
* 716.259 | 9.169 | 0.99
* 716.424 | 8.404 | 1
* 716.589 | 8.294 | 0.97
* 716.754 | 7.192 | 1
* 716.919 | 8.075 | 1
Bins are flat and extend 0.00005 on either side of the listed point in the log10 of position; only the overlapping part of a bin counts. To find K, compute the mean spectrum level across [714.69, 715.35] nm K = 7.2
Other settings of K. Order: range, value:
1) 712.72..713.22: 8.38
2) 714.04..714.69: 6.76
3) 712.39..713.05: 8.01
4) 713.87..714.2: 7.07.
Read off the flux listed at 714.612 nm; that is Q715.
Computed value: 8.201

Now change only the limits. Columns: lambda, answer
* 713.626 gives 8.699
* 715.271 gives 7.065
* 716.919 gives 8.075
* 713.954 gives 7.415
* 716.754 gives 7.192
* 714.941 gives 6.609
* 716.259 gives 9.169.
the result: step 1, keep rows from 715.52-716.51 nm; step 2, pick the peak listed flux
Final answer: 9.169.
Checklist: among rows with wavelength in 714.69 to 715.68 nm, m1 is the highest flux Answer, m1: 8.078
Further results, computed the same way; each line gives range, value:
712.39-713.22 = 9.46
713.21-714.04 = 9.04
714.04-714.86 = 8.201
